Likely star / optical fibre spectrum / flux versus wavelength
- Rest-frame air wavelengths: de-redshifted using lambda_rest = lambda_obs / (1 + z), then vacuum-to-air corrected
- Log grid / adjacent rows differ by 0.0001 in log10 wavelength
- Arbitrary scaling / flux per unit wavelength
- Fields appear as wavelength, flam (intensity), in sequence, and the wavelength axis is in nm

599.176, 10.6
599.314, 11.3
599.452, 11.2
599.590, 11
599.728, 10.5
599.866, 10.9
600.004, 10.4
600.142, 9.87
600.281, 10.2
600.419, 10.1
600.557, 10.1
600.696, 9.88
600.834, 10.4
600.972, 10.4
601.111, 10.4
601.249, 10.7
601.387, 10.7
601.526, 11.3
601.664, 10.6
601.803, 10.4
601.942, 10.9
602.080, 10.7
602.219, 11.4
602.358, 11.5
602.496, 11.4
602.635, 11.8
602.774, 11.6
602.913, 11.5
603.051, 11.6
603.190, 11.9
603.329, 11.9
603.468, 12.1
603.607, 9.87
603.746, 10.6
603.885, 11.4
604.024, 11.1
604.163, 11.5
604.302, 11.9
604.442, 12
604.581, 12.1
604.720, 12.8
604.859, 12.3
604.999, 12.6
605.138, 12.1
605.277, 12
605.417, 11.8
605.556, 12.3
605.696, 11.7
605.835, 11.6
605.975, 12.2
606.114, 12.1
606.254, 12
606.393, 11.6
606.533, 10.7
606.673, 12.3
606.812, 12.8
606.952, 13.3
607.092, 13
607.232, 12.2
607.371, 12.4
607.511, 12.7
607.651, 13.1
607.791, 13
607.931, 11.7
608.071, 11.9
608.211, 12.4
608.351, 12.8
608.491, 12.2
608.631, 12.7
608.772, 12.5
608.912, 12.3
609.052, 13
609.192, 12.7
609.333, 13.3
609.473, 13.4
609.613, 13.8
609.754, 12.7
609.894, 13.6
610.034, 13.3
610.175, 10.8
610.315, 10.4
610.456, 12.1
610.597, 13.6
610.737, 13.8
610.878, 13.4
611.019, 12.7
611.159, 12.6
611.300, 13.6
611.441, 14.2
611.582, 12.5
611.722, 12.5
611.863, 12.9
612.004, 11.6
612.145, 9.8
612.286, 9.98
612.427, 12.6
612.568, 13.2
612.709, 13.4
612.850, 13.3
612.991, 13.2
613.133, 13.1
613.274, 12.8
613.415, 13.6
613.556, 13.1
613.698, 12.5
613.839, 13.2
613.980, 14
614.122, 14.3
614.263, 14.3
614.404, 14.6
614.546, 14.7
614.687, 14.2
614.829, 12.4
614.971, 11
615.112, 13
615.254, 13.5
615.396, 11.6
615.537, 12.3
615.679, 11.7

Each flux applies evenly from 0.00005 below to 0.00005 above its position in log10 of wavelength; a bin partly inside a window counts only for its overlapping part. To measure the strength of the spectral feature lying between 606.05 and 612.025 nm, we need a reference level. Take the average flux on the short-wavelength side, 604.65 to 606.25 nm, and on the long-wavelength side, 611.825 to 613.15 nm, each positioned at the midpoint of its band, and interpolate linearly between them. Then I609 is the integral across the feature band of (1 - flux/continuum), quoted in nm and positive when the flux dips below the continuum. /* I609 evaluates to -0.21 nm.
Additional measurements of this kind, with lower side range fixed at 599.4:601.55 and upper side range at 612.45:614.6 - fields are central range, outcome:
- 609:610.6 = -0.004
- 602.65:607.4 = -0.149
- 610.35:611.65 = -0.016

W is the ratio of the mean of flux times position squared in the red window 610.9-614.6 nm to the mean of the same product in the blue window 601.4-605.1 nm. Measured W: 1.17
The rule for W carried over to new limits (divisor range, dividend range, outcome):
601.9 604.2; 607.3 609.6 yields 1.14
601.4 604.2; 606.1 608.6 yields 1.12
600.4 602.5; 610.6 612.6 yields 1.22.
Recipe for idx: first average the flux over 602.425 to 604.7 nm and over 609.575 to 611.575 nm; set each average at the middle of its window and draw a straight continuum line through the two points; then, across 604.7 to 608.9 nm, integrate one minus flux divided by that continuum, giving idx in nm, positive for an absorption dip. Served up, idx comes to -0.05 nm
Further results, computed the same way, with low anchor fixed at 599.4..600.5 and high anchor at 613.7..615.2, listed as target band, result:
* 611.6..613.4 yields 0.10 nm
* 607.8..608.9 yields -0.01 nm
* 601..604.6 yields -0.05 nm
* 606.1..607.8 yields -0.06 nm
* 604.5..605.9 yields -0.06 nm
